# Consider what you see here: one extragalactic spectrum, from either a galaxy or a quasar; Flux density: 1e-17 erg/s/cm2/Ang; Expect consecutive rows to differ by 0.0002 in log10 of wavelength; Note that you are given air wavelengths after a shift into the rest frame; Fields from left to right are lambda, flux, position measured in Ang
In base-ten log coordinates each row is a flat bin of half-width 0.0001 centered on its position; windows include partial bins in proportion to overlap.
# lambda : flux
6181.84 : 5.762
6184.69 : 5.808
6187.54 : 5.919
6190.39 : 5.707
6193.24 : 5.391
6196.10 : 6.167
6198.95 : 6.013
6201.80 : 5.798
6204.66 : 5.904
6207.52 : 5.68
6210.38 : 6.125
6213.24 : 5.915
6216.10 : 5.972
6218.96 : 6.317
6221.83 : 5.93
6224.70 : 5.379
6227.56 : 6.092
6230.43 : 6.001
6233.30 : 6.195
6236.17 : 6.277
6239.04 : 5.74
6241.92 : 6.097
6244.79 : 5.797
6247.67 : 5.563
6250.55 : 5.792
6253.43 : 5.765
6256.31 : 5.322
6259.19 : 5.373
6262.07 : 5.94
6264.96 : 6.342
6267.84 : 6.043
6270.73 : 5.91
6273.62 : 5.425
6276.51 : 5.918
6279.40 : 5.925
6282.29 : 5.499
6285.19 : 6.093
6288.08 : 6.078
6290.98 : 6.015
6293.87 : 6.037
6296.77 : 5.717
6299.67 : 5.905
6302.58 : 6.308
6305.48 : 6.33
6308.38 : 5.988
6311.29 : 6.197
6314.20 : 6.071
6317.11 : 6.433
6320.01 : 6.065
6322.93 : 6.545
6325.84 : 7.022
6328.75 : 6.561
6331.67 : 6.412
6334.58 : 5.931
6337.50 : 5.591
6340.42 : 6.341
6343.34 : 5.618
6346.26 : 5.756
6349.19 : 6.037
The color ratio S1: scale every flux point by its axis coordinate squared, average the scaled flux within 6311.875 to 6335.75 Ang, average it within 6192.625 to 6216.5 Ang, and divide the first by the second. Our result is 1.1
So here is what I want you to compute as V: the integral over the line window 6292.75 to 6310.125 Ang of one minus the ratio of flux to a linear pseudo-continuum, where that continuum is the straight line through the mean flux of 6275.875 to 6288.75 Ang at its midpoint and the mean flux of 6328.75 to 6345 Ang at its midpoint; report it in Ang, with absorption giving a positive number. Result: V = -0.32 Ang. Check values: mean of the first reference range 5.89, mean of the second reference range 6.03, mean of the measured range 6.05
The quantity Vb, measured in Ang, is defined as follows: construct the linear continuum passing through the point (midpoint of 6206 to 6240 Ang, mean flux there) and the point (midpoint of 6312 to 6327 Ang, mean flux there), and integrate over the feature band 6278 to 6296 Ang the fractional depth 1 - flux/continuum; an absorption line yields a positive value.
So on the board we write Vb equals 0.94 Ang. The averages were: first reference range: 5.97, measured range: 5.93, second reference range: 6.4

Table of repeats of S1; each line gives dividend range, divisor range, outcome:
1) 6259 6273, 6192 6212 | 1.03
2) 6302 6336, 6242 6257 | 1.13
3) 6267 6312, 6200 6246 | 1.02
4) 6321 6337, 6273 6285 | 1.14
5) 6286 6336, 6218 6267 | 1.08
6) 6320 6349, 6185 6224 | 1.09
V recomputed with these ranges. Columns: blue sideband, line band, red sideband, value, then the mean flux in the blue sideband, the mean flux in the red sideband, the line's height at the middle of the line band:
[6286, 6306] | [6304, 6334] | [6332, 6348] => -1.95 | 6.05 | 5.89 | 5.96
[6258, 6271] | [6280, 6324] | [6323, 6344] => 0.23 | 5.93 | 6.26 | 6.11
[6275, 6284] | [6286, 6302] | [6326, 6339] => -0.20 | 5.79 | 6.22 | 5.9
